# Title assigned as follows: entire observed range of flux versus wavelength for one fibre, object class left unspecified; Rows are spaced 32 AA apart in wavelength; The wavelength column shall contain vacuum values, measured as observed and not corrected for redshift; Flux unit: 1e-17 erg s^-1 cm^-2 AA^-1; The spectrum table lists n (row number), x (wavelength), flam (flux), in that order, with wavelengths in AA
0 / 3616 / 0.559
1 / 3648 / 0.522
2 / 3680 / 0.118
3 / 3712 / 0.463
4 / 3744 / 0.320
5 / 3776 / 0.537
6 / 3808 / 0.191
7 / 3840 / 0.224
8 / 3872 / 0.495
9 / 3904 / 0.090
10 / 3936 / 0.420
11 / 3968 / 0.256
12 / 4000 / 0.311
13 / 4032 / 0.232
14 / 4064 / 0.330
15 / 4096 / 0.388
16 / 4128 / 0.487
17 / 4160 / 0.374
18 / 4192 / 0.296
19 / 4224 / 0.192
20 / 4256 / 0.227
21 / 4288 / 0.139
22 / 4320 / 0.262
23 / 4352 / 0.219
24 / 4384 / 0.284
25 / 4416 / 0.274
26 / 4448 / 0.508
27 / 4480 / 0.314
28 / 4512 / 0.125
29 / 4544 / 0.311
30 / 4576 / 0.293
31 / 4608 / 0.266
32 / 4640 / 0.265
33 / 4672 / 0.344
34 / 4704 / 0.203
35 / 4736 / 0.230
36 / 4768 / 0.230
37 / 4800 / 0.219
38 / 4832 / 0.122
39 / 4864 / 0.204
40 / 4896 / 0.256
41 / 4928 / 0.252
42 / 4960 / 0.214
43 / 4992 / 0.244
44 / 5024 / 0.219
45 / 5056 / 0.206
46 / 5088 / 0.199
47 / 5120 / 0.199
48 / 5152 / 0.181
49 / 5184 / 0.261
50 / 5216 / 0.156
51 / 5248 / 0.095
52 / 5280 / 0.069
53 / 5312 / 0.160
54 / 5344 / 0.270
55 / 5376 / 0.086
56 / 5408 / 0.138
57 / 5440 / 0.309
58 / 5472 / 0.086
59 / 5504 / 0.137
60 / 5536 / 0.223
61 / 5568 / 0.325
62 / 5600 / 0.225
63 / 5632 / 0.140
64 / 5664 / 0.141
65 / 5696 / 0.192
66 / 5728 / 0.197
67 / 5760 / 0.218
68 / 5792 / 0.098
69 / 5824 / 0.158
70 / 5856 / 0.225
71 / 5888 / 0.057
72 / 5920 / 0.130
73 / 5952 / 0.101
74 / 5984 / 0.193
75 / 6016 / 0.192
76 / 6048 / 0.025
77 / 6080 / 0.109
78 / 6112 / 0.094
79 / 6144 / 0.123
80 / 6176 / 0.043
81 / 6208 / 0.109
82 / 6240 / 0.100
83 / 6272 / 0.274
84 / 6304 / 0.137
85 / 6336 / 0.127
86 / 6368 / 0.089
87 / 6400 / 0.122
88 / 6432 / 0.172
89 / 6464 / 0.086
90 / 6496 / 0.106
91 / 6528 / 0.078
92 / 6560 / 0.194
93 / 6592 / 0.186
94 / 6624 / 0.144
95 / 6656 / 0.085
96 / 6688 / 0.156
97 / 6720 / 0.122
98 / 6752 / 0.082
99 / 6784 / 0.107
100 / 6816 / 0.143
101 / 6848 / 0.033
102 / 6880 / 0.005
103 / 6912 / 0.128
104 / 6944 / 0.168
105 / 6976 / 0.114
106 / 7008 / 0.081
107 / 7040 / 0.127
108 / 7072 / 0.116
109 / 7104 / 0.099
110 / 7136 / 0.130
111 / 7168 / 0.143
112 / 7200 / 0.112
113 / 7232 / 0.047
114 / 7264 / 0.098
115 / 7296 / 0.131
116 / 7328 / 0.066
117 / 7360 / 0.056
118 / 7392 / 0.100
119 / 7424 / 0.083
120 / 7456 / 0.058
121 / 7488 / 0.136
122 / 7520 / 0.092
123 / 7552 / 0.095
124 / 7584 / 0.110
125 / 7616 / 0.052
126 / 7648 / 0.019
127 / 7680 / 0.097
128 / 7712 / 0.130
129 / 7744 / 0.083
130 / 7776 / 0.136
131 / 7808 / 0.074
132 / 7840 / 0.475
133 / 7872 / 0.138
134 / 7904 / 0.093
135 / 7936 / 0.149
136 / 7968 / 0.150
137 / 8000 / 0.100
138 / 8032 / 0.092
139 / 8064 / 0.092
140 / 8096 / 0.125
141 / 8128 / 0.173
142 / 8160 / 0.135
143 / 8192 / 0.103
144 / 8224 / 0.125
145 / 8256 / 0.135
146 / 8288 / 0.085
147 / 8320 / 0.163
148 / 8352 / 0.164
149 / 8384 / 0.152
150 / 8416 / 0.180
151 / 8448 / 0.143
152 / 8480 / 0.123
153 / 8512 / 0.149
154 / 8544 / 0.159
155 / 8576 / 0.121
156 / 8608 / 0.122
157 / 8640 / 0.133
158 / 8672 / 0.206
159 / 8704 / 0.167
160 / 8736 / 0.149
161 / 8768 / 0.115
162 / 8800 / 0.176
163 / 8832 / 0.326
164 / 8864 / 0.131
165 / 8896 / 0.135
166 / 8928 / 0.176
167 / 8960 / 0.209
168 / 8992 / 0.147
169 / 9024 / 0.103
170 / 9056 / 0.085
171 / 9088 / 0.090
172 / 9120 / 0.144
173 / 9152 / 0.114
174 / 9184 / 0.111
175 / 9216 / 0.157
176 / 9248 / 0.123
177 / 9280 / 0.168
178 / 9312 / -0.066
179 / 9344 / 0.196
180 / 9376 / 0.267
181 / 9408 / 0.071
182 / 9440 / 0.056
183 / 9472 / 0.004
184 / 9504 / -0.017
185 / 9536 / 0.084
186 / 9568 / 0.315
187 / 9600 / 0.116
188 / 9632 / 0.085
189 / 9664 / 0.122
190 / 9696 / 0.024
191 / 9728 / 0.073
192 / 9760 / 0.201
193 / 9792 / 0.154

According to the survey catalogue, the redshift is 1.10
